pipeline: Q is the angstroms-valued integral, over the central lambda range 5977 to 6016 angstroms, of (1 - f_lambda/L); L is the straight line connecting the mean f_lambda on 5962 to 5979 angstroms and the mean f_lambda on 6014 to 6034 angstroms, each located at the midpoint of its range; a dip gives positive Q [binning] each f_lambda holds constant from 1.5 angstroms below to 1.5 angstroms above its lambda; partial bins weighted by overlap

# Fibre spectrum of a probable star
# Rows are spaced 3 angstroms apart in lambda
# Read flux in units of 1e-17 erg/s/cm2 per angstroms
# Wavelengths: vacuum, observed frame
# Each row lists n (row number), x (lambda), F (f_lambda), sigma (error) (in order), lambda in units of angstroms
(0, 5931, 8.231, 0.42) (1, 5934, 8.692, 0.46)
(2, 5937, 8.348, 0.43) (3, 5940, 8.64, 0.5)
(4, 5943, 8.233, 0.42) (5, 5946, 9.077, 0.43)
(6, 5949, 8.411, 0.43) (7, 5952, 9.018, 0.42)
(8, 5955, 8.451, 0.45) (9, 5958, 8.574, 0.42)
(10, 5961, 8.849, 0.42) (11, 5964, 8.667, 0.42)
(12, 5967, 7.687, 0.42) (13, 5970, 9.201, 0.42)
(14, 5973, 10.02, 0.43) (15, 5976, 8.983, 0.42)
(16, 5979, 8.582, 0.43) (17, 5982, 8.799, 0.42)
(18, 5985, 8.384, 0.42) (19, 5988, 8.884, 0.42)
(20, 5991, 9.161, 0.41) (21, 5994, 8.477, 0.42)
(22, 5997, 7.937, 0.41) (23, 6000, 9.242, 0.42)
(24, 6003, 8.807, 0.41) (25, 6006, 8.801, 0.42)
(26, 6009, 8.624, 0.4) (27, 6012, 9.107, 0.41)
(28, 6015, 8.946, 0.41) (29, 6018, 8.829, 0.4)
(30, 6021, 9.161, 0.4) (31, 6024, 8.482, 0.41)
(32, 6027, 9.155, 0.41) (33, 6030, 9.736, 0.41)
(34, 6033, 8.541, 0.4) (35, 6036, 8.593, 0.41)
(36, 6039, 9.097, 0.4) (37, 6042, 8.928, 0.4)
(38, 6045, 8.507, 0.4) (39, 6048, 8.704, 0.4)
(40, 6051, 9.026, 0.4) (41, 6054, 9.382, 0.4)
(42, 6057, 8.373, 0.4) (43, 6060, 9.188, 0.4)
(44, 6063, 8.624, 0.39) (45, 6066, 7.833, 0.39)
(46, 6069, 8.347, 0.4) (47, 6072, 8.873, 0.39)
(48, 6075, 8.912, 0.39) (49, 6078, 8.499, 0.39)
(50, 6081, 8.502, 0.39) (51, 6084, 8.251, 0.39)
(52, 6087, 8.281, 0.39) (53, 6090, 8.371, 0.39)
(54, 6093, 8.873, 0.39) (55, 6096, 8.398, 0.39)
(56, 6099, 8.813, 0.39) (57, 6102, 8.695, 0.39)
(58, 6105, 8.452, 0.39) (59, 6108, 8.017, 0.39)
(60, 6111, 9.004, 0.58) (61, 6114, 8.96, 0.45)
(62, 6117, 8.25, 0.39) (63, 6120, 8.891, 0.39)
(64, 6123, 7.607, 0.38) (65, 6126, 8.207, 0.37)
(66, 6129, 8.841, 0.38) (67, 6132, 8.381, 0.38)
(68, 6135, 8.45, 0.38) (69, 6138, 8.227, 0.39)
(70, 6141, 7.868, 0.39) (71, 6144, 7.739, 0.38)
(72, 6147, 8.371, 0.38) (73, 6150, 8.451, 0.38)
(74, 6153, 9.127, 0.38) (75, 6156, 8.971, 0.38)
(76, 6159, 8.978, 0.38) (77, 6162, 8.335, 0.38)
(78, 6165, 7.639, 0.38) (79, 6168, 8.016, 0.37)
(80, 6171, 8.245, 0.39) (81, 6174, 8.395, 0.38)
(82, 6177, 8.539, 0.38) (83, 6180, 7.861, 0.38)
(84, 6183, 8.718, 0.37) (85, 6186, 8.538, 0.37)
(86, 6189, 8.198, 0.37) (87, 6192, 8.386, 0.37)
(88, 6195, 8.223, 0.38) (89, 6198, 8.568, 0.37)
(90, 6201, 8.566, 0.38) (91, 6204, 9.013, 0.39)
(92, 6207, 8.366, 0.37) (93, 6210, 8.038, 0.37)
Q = 0.8 angstroms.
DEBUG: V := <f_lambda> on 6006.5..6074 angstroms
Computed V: 8.82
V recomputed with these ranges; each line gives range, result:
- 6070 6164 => 8.5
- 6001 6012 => 8.82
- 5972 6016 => 8.84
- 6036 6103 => 8.66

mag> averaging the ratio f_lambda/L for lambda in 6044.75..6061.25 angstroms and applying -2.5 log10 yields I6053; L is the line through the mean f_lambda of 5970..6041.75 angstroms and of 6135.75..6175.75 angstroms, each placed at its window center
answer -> -0.02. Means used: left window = 8.89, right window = 8.34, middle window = 8.89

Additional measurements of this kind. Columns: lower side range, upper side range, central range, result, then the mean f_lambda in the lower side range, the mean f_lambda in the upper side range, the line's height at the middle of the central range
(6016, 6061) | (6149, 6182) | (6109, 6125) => 0.01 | 8.91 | 8.42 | 8.61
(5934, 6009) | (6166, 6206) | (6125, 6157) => 0.01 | 8.72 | 8.4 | 8.46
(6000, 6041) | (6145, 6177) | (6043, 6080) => 0.01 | 8.93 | 8.45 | 8.79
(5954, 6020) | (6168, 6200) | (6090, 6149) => 0.01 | 8.78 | 8.35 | 8.49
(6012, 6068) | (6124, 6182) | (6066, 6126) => 0.01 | 8.84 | 8.35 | 8.6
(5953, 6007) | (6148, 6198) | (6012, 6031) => -0.04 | 8.75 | 8.42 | 8.68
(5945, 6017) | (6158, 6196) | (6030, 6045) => -0.03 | 8.78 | 8.31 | 8.64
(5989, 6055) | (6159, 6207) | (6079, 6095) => 0.03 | 8.87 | 8.37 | 8.67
